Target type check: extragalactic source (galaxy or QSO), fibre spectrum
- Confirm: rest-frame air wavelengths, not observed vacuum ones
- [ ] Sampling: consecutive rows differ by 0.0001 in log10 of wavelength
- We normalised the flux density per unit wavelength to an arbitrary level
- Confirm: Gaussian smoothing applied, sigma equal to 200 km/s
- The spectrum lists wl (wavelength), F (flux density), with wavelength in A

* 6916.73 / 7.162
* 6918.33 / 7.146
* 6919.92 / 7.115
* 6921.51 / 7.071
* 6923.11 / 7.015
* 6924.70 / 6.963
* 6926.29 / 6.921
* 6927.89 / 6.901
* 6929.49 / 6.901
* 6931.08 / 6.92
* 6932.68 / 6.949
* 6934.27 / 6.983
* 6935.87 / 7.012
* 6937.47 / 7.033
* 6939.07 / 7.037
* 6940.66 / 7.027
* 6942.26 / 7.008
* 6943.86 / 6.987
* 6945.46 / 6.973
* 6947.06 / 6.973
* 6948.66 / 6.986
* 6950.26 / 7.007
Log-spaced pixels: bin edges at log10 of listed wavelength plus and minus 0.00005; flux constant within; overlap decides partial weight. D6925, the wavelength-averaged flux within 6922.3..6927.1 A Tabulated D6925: 6.96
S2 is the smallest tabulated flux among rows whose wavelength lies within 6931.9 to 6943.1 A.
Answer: 6.949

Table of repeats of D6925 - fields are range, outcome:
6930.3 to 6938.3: 6.97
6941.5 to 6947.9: 6.98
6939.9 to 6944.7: 7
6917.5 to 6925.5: 7.06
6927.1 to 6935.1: 6.93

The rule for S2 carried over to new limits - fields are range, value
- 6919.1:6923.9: 7.015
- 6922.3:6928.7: 6.901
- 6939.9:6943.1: 7.008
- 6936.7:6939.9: 7.033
